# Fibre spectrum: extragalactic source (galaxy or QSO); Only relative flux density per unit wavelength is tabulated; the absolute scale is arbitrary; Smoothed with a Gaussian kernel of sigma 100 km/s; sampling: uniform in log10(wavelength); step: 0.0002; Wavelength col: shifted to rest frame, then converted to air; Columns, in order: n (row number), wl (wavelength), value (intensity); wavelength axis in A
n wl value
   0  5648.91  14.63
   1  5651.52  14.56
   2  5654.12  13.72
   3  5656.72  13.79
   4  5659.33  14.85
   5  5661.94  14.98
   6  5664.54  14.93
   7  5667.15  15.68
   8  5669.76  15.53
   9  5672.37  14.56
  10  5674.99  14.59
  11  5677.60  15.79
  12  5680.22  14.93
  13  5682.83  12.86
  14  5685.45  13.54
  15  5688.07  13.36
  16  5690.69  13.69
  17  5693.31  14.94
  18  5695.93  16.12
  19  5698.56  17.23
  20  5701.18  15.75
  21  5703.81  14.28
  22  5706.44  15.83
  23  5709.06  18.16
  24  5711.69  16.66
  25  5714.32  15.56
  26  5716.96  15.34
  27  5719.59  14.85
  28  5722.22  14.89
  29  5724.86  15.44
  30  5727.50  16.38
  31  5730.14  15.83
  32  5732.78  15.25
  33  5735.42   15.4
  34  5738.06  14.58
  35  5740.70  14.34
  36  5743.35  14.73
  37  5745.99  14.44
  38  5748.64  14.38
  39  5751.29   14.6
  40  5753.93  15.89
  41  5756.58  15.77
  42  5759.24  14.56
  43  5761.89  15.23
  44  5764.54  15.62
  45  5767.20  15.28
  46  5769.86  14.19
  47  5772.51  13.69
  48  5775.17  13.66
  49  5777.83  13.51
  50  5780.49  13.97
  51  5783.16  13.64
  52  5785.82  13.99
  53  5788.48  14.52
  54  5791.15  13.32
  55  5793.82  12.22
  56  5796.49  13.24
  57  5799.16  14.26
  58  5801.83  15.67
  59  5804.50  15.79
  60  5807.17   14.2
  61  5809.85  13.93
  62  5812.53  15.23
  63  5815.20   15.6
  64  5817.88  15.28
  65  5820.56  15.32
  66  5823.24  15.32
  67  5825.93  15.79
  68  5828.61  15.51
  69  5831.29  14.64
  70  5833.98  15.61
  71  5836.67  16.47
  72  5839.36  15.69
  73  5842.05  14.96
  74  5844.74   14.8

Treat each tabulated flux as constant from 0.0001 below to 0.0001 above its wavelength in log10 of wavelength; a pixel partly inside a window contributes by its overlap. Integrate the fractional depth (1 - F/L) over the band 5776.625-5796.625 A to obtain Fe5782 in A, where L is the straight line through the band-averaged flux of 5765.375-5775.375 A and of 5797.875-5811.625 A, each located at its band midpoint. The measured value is 1.3 A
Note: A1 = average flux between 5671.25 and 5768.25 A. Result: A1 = 15.2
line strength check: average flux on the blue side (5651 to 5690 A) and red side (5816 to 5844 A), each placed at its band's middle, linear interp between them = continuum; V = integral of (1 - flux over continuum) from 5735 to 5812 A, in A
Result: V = 3.4 A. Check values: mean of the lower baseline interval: 14.5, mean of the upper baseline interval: 15.4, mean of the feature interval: 14.4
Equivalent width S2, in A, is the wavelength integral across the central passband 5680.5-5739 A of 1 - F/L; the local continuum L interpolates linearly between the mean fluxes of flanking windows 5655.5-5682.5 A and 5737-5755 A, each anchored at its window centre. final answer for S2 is -1.9 A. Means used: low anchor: 14.9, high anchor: 14.7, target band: 15.3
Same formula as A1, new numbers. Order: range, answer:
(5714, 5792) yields 14.8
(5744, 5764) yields 15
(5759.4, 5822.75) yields 14.4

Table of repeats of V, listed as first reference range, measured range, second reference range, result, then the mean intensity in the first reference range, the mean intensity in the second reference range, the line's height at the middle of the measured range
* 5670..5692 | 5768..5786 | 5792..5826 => 0.92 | 14.2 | 14.7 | 14.6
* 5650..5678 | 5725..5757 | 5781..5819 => -1.31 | 14.8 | 14.3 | 14.5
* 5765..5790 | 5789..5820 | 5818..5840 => 0.82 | 14.1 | 15.5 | 14.8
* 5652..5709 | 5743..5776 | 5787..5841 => 0.20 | 14.9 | 14.9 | 14.9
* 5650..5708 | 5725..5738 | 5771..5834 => -0.81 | 14.8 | 14.5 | 14.7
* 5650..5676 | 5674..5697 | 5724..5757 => 0.67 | 14.7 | 15.1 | 14.8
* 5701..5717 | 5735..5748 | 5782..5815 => 0.61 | 16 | 14.2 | 15.4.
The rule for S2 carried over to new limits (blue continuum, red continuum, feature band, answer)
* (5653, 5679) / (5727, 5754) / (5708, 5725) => -1.00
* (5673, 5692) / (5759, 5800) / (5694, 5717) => -3.28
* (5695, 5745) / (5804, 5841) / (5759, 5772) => 0.45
